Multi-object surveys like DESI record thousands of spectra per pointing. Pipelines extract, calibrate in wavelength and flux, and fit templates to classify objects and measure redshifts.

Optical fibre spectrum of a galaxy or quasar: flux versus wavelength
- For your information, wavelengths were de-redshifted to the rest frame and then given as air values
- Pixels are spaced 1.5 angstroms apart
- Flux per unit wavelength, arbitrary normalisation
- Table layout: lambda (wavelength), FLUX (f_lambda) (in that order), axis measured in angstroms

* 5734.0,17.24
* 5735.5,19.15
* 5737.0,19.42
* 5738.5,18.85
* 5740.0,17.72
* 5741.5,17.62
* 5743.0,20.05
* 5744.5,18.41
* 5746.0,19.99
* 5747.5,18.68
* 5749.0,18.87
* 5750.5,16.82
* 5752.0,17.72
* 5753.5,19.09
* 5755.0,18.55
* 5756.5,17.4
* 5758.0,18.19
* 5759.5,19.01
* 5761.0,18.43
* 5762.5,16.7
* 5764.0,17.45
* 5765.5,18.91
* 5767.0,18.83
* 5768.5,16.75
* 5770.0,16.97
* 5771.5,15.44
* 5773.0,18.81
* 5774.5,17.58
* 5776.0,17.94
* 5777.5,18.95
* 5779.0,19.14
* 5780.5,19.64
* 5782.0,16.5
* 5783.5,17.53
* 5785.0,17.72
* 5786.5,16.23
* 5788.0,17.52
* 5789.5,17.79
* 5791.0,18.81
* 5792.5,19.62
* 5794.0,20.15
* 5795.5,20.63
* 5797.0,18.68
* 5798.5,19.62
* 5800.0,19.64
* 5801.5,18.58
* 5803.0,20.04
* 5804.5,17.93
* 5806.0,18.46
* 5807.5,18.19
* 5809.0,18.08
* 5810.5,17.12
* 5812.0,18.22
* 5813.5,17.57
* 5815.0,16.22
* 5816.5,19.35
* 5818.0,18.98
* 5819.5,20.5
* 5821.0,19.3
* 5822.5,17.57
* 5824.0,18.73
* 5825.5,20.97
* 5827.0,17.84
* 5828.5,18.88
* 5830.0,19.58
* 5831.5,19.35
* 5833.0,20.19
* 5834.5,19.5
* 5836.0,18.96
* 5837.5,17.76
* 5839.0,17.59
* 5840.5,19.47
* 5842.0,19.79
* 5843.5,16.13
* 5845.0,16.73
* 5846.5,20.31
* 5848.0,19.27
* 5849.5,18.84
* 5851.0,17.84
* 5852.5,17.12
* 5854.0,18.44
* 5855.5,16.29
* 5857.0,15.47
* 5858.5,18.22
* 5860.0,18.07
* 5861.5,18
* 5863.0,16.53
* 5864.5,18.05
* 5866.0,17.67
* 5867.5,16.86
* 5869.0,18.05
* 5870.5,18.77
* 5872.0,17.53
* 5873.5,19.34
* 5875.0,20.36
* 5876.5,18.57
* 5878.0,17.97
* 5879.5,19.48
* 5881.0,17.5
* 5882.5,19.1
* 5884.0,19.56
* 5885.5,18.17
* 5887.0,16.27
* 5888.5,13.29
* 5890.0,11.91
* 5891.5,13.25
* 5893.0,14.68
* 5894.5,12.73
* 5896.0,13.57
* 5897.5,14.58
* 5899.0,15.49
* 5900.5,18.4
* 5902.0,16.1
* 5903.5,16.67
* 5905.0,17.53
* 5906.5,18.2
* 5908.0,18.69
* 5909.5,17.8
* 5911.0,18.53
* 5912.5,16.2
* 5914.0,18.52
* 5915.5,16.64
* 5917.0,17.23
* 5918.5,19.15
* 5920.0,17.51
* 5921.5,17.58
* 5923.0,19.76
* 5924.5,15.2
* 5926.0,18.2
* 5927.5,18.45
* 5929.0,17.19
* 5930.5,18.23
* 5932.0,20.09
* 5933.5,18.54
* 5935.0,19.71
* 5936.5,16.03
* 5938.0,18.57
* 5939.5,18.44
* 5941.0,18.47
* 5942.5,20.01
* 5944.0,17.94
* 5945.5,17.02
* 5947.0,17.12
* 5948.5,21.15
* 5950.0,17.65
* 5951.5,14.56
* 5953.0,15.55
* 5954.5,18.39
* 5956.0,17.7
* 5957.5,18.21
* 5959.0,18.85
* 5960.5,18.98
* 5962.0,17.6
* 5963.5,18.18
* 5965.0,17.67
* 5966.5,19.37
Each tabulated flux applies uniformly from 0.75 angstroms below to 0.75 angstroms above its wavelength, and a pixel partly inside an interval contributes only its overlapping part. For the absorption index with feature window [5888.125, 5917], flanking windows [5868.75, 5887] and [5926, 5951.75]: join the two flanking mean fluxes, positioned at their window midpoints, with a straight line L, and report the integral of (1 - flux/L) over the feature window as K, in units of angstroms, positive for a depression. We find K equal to 3.85 angstroms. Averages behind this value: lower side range 18.6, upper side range 18.3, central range 16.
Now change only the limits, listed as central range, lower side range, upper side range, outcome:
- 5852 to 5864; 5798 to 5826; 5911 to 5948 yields 0.7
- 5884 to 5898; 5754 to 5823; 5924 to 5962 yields 2.8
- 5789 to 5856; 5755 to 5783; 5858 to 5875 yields -2.6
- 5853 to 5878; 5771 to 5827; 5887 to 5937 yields -0.5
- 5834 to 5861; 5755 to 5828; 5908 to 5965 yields 0.2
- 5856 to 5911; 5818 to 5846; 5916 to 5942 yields 4.3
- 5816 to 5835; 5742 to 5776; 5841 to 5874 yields -1.4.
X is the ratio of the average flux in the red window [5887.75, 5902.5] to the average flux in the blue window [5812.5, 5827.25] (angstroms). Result 0.77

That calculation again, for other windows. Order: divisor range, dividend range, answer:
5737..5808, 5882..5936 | 0.93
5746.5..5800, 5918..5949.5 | 1.00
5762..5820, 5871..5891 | 0.96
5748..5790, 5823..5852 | 1.05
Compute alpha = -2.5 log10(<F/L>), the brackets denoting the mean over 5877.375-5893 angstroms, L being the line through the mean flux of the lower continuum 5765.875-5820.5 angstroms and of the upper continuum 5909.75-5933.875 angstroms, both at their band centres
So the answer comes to 0.09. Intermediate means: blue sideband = 18.3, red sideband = 17.9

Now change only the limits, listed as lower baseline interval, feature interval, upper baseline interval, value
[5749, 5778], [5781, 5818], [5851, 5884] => -0.026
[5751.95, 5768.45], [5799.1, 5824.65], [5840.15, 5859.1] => -0.027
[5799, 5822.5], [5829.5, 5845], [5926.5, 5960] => -0.016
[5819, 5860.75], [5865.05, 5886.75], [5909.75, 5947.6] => -0.008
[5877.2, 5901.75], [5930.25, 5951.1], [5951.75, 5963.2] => -0.068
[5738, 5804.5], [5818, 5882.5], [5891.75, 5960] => -0.032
